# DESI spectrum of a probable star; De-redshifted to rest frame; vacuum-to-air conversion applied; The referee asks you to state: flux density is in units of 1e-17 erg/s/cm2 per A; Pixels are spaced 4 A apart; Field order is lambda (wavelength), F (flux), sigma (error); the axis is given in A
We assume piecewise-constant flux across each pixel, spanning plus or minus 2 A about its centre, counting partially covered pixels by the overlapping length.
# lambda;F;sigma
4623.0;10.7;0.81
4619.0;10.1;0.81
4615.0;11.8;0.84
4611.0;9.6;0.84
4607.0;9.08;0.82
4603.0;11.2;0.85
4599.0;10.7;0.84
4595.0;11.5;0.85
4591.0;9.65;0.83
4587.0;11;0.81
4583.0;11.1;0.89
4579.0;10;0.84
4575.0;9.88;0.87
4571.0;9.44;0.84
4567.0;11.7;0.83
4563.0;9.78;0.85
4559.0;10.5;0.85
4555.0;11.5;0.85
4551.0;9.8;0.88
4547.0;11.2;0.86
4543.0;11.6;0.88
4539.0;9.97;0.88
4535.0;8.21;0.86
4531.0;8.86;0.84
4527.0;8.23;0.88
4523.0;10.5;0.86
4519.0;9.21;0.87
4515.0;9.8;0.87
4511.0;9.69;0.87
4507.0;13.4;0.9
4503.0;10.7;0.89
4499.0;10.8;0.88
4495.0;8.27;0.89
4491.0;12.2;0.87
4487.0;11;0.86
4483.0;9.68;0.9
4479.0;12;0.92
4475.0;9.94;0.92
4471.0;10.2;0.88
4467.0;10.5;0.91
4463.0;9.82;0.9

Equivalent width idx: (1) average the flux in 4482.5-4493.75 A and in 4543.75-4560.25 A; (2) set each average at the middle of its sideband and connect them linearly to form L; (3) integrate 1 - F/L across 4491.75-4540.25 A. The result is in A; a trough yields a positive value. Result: 4.6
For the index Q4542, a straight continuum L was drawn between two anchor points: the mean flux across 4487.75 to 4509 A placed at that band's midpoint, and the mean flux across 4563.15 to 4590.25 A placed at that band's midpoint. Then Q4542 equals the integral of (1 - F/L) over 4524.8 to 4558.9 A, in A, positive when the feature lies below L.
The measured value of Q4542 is 2.4 A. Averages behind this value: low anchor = 11.1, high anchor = 10.4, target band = 9.96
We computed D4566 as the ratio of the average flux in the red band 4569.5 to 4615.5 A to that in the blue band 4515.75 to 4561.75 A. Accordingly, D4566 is 1.0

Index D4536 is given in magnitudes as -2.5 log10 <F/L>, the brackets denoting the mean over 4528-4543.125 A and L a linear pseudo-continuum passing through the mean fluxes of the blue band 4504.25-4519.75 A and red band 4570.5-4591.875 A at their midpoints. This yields 0.130 mag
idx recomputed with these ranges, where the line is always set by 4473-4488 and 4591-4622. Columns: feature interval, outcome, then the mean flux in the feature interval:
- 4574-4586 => 0.1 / 10.4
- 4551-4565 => 0.1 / 10.5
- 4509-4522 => 1.2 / 9.64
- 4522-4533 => 1.6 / 9.08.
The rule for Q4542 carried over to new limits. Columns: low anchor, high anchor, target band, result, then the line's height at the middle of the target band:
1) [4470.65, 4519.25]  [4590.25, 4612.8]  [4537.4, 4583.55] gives -0.4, 10.4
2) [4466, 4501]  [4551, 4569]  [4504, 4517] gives -0.4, 10.6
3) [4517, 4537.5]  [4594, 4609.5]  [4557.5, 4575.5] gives -0.9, 9.82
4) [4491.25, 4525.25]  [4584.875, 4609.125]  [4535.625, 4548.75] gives -0.3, 10.4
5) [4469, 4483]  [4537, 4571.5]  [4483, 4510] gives -0.8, 10.6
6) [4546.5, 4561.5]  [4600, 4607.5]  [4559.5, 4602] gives 0.2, 10.5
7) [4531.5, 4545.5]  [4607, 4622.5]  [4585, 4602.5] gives -0.9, 10.2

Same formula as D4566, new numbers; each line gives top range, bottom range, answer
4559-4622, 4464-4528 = 1.00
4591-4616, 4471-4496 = 0.99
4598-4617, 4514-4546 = 1.09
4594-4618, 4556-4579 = 1.03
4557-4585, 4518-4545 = 1.09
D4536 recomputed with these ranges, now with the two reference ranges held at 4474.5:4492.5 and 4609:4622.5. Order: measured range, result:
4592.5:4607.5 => -0.02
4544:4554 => 0.01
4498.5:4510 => -0.06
